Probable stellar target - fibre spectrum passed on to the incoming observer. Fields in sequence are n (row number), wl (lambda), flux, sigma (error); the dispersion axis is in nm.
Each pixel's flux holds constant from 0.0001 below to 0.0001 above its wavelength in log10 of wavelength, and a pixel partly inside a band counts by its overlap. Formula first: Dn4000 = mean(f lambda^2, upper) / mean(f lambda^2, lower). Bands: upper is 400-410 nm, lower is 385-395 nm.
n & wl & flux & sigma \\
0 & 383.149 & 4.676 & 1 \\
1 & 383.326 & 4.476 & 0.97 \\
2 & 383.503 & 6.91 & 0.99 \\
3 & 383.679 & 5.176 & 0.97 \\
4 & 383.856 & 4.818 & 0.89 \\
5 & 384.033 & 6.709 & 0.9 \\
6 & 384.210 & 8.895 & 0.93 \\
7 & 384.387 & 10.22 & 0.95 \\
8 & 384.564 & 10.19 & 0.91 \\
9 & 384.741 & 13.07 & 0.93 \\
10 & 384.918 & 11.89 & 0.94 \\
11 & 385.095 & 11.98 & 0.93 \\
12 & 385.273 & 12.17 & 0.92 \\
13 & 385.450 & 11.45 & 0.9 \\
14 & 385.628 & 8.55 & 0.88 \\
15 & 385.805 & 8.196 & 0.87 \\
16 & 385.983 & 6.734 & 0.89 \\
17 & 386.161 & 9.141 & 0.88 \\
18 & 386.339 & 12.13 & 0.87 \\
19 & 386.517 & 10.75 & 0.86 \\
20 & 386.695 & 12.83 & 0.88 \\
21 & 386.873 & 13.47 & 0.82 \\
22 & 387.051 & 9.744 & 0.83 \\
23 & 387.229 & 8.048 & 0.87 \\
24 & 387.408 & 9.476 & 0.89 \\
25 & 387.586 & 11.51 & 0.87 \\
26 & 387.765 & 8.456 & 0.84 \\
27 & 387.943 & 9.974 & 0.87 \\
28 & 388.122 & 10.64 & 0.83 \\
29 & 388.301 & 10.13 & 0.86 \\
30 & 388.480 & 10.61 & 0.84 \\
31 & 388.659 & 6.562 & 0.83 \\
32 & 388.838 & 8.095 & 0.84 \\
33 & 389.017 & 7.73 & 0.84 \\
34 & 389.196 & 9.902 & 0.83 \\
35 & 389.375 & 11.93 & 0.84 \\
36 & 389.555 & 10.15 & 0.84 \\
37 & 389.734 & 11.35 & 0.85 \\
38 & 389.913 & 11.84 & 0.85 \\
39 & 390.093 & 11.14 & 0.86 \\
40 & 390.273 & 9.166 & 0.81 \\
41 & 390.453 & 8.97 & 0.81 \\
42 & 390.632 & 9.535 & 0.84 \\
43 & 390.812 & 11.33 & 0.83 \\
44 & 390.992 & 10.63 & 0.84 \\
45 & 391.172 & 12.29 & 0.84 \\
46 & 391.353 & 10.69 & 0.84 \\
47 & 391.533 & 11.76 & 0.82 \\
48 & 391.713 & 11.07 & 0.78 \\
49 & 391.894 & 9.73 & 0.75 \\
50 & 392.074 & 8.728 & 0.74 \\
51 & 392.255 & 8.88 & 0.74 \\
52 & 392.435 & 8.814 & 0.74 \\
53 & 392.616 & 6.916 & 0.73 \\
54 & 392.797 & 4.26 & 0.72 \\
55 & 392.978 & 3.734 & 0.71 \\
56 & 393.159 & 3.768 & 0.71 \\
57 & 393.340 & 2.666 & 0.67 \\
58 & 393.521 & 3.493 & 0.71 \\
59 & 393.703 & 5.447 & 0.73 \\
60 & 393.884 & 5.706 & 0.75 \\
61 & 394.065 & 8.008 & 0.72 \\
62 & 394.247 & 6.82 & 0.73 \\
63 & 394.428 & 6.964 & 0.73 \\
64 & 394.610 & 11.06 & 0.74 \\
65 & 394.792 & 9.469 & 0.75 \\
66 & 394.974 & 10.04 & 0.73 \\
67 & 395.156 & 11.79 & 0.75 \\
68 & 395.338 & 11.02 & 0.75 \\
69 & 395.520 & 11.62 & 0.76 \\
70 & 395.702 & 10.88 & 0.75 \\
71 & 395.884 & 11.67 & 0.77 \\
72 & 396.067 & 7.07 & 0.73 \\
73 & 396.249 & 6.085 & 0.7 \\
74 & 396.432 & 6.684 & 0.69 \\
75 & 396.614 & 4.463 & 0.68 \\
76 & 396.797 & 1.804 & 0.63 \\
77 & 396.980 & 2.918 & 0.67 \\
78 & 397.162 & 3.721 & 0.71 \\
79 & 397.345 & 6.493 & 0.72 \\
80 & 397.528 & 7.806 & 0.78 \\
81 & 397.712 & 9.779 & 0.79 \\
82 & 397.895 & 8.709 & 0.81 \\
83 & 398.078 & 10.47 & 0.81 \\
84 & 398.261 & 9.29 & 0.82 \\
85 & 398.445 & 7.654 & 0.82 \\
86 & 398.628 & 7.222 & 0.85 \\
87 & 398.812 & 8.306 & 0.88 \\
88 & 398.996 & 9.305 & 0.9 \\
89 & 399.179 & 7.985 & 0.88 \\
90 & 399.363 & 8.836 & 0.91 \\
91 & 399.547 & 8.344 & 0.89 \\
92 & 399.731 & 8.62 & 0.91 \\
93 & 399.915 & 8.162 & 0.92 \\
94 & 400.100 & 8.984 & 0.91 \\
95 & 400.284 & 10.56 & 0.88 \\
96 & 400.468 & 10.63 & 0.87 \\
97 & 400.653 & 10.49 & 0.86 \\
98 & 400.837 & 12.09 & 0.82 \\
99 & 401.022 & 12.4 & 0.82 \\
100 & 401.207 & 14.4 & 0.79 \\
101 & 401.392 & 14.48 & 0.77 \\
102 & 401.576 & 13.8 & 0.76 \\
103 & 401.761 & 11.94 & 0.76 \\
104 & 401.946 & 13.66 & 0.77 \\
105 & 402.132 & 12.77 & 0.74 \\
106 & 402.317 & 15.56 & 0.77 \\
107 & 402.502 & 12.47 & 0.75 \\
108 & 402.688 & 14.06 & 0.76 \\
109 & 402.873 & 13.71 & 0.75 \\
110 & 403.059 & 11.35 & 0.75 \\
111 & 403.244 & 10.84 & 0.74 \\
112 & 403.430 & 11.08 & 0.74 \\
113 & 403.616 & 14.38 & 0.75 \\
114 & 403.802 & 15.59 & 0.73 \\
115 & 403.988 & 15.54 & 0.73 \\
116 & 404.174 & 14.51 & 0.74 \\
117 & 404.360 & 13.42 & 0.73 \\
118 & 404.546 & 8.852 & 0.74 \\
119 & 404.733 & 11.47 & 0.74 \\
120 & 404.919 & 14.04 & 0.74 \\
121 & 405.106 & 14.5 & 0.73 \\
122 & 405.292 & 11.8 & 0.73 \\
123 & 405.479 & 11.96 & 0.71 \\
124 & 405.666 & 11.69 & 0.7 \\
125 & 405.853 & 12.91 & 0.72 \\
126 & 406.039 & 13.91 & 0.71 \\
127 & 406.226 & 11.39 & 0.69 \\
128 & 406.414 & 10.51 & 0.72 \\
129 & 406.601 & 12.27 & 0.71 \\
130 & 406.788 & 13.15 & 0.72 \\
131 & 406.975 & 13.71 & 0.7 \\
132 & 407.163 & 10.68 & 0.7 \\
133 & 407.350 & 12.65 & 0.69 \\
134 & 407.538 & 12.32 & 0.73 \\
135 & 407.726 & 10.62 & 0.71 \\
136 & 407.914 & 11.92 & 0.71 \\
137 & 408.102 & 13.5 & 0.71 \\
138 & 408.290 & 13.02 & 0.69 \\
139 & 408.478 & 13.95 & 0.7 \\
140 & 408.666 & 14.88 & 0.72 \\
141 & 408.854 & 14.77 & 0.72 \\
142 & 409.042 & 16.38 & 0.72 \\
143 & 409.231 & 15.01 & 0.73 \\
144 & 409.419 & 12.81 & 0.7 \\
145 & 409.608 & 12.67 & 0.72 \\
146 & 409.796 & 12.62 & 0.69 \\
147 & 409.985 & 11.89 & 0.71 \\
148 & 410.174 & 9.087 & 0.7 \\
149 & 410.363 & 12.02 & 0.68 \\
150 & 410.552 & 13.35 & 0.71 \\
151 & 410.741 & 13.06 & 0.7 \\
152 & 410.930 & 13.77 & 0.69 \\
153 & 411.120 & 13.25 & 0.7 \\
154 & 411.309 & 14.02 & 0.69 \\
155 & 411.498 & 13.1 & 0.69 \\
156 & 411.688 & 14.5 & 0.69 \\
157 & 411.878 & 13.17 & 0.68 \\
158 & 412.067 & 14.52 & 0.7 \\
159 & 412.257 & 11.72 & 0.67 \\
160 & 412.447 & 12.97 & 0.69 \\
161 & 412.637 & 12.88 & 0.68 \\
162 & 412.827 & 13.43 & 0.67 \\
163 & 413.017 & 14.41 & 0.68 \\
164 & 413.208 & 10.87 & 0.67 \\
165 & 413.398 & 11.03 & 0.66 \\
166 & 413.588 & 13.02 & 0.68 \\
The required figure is 1.51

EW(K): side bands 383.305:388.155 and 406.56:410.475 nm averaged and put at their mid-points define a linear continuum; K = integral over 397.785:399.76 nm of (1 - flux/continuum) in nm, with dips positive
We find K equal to 0.49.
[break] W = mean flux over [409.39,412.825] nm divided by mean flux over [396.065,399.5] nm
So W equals 1.8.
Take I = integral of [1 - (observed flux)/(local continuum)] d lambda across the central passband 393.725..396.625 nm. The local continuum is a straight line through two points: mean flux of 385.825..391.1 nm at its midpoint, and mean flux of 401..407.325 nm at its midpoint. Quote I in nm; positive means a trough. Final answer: 0.65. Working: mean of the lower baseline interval 10.1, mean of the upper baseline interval 12.9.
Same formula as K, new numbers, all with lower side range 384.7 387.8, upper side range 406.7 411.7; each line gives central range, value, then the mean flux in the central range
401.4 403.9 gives -0.18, 13.2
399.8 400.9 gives 0.18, 10.1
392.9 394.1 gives 0.72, 4.55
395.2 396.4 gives 0.20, 9.65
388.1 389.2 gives 0.19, 8.94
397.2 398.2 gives 0.29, 8.41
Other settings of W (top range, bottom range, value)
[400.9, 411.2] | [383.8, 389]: 1.31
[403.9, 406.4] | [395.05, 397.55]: 1.71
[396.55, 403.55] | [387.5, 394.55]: 1.14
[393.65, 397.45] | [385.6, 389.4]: 0.78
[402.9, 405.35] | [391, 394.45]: 1.74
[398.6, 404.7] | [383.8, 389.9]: 1.17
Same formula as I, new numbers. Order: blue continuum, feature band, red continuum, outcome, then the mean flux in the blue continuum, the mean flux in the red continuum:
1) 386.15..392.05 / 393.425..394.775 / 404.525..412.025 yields 0.501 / 10.3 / 12.8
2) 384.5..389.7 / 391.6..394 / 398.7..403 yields 0.944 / 10.2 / 11.4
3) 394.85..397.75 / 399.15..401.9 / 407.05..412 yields -0.415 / 7.72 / 13.1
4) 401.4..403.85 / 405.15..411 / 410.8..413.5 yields 0.182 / 13.2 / 13.1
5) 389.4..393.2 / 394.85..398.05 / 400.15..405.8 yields 0.875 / 9.39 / 12.8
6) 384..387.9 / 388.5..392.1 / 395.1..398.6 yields -0.335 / 10.3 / 7.84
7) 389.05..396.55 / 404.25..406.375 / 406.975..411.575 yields -0.061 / 8.83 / 13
